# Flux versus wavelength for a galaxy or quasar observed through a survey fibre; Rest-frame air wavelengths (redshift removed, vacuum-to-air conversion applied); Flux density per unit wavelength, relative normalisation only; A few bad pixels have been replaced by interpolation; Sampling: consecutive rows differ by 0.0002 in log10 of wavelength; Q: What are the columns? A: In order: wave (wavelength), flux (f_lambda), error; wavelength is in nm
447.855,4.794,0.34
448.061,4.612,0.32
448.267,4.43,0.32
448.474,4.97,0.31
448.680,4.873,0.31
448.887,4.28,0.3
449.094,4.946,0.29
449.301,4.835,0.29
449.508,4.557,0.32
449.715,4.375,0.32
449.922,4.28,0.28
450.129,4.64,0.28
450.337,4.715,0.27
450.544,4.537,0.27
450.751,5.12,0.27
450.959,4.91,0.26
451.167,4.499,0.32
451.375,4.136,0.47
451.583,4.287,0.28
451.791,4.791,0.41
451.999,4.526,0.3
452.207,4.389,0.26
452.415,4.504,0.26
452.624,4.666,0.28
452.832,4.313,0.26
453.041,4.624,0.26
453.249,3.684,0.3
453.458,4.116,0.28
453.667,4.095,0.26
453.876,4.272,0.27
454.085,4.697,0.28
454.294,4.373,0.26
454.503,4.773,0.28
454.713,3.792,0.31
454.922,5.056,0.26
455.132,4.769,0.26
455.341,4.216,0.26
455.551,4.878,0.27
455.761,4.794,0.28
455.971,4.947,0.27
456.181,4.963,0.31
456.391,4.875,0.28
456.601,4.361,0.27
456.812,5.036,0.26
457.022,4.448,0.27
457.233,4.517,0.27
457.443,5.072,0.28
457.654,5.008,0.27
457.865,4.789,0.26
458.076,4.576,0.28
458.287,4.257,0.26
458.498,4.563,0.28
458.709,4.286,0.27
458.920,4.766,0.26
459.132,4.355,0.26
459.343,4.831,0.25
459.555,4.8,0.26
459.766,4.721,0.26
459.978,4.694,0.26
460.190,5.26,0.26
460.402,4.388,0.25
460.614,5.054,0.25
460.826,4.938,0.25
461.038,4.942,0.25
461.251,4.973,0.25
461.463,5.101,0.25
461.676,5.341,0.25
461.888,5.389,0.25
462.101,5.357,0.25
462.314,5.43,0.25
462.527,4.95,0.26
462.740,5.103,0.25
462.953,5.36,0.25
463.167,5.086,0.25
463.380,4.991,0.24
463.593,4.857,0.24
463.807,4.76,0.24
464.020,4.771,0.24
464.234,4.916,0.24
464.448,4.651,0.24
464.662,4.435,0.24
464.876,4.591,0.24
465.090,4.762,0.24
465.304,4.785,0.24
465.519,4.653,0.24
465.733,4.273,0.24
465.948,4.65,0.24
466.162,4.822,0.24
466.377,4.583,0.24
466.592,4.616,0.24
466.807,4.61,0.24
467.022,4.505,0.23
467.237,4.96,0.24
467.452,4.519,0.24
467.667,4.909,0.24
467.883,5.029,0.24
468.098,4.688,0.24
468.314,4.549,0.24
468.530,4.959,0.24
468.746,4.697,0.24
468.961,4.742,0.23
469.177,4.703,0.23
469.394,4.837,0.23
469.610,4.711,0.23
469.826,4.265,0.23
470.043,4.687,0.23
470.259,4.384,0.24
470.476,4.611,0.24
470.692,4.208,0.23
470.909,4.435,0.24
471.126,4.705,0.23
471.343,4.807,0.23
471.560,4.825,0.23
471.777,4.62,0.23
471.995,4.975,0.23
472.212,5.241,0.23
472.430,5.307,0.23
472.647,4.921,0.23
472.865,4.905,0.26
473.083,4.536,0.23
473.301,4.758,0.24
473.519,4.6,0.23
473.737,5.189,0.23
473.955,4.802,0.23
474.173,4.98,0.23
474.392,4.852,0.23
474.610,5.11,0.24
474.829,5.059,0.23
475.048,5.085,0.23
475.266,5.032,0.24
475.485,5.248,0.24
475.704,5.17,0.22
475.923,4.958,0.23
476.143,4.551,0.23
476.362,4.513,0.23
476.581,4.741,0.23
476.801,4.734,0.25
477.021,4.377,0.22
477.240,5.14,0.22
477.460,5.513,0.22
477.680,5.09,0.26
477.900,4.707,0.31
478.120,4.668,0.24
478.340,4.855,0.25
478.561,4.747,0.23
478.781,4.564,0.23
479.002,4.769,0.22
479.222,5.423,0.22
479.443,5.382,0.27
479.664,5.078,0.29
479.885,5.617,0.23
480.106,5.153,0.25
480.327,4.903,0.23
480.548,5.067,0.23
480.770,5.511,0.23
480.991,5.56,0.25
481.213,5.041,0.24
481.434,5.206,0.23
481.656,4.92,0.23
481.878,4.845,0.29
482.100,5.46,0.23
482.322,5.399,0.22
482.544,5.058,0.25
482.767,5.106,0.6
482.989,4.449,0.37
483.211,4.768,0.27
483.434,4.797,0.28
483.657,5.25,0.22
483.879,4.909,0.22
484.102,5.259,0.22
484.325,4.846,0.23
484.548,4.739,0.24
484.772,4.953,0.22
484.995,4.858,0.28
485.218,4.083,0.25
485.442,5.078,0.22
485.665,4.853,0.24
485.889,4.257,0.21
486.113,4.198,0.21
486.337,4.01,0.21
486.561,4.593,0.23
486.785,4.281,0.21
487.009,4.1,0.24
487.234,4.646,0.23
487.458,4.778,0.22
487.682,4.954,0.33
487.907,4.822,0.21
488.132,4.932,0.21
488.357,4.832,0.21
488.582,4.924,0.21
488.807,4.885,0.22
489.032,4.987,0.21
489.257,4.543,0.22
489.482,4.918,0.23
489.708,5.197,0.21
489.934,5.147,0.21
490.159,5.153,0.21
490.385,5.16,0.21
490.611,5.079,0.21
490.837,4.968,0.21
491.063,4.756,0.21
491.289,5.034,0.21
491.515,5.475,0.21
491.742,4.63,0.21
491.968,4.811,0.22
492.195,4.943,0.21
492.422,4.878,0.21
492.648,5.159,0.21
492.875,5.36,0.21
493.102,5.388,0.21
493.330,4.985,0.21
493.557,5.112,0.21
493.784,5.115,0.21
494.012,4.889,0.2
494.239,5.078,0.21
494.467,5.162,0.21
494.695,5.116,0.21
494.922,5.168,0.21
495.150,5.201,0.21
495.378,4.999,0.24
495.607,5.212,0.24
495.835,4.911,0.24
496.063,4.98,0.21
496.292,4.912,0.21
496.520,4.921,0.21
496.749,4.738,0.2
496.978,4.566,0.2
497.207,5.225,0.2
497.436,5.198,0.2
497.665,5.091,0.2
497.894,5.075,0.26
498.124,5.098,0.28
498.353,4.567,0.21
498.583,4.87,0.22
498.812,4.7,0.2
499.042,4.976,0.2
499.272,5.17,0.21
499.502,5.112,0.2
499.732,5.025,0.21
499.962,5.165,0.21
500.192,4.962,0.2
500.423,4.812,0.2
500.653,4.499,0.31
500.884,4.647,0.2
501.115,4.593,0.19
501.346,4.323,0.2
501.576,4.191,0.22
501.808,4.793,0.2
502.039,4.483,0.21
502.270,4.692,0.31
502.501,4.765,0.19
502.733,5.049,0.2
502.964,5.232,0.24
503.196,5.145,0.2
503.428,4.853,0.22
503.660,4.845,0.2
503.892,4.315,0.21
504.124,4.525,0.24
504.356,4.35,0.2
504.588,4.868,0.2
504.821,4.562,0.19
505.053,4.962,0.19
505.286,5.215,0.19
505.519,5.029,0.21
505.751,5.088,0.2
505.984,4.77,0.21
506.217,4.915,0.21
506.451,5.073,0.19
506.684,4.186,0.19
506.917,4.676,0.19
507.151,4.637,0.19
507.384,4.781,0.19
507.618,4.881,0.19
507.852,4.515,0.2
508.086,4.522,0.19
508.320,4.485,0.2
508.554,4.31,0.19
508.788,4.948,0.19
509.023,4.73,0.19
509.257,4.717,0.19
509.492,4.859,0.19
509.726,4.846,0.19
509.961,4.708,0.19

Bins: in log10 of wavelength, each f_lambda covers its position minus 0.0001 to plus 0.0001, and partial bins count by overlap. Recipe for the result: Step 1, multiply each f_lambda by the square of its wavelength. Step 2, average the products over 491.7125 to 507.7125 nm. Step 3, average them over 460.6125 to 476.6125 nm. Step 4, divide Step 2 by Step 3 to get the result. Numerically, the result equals 1.1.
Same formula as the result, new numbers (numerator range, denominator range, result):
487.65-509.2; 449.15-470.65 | 1.22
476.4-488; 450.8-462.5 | 1.16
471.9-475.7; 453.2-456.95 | 1.19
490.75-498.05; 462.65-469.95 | 1.19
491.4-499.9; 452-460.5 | 1.29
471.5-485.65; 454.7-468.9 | 1.11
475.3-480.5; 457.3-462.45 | 1.10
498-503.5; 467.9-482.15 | 1.09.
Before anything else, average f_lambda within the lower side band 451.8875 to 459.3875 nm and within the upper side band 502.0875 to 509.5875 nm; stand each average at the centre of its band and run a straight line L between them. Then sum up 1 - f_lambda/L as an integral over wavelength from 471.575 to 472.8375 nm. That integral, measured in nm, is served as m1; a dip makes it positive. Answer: -0.10 nm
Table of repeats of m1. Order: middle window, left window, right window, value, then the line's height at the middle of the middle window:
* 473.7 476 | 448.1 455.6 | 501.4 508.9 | -0.212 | 4.62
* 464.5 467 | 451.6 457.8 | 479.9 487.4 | 0.036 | 4.68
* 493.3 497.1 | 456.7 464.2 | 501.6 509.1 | -0.180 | 4.78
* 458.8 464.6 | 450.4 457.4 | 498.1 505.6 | -0.454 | 4.59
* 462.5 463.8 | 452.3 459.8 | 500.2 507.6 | -0.124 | 4.6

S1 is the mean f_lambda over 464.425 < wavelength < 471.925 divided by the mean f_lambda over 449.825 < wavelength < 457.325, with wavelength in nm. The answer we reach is 1.02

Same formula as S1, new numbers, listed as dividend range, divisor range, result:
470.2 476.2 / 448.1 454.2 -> 1.08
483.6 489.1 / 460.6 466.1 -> 0.96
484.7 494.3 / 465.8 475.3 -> 1.02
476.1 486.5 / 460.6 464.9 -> 0.98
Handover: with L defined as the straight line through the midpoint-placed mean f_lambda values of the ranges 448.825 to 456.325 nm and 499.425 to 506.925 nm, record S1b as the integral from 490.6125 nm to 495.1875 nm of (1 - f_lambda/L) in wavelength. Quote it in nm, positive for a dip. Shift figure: -0.32 nm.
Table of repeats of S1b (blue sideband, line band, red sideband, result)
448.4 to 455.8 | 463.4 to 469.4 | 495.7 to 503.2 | -0.103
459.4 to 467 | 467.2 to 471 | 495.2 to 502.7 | 0.165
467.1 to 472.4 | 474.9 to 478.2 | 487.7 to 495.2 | -0.063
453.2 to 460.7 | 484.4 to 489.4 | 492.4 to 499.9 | 0.285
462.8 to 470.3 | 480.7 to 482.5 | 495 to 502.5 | -0.164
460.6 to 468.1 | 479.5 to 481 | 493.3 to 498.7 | -0.095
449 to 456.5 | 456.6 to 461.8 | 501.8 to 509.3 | -0.222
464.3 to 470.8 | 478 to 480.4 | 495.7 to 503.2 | -0.147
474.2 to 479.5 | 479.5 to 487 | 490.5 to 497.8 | 0.092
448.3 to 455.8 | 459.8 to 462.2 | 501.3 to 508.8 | -0.244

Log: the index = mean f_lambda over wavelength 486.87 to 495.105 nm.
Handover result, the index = 4.98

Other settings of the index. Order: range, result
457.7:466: 4.83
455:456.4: 4.78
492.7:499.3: 5.03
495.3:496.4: 5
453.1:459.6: 4.58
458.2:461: 4.7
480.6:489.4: 4.84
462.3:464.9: 4.91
